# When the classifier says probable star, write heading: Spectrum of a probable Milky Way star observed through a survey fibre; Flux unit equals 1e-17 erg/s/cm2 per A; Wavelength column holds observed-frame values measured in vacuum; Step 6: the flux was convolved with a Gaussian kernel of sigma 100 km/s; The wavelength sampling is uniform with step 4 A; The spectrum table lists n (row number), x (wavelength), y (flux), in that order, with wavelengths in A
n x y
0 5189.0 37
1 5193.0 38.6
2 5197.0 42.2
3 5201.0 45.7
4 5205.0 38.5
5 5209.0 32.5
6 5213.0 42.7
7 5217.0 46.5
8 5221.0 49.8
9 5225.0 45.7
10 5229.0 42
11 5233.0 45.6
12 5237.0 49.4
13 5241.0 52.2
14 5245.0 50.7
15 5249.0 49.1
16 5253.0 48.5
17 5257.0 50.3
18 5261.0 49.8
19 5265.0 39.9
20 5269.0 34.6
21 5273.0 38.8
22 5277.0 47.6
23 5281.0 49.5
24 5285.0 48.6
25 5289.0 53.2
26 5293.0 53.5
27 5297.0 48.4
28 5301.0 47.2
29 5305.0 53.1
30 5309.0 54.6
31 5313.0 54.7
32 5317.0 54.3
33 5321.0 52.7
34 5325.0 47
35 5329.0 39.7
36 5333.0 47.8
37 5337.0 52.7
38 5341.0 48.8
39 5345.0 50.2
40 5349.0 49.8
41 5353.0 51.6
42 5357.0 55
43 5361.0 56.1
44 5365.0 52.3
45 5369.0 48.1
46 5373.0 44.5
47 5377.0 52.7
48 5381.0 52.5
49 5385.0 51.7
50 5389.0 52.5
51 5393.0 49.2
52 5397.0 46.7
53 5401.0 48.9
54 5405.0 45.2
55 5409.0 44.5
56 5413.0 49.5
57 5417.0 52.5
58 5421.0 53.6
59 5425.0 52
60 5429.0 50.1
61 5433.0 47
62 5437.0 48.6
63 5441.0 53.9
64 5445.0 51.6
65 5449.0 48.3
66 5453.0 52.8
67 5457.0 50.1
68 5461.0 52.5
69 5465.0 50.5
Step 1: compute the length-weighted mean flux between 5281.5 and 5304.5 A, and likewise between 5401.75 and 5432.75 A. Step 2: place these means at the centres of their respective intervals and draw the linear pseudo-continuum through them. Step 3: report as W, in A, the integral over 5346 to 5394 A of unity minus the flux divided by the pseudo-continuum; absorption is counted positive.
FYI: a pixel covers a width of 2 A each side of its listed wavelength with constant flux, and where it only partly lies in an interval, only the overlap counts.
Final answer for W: -1.51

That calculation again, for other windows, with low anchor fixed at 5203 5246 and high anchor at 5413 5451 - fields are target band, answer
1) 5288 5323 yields -3.8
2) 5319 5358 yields -1.0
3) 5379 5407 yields 0.1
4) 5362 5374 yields -0.1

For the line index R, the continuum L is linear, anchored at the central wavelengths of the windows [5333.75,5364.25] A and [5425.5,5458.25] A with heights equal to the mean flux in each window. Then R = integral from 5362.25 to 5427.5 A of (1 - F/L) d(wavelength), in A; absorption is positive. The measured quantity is 1.64 A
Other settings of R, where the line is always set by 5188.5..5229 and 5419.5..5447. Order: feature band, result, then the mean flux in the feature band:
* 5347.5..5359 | -1.07 A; 52.2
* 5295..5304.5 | -0.61 A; 48.6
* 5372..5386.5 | -0.56 A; 50.7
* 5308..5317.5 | -1.72 A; 54.6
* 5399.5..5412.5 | 0.88 A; 46.5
